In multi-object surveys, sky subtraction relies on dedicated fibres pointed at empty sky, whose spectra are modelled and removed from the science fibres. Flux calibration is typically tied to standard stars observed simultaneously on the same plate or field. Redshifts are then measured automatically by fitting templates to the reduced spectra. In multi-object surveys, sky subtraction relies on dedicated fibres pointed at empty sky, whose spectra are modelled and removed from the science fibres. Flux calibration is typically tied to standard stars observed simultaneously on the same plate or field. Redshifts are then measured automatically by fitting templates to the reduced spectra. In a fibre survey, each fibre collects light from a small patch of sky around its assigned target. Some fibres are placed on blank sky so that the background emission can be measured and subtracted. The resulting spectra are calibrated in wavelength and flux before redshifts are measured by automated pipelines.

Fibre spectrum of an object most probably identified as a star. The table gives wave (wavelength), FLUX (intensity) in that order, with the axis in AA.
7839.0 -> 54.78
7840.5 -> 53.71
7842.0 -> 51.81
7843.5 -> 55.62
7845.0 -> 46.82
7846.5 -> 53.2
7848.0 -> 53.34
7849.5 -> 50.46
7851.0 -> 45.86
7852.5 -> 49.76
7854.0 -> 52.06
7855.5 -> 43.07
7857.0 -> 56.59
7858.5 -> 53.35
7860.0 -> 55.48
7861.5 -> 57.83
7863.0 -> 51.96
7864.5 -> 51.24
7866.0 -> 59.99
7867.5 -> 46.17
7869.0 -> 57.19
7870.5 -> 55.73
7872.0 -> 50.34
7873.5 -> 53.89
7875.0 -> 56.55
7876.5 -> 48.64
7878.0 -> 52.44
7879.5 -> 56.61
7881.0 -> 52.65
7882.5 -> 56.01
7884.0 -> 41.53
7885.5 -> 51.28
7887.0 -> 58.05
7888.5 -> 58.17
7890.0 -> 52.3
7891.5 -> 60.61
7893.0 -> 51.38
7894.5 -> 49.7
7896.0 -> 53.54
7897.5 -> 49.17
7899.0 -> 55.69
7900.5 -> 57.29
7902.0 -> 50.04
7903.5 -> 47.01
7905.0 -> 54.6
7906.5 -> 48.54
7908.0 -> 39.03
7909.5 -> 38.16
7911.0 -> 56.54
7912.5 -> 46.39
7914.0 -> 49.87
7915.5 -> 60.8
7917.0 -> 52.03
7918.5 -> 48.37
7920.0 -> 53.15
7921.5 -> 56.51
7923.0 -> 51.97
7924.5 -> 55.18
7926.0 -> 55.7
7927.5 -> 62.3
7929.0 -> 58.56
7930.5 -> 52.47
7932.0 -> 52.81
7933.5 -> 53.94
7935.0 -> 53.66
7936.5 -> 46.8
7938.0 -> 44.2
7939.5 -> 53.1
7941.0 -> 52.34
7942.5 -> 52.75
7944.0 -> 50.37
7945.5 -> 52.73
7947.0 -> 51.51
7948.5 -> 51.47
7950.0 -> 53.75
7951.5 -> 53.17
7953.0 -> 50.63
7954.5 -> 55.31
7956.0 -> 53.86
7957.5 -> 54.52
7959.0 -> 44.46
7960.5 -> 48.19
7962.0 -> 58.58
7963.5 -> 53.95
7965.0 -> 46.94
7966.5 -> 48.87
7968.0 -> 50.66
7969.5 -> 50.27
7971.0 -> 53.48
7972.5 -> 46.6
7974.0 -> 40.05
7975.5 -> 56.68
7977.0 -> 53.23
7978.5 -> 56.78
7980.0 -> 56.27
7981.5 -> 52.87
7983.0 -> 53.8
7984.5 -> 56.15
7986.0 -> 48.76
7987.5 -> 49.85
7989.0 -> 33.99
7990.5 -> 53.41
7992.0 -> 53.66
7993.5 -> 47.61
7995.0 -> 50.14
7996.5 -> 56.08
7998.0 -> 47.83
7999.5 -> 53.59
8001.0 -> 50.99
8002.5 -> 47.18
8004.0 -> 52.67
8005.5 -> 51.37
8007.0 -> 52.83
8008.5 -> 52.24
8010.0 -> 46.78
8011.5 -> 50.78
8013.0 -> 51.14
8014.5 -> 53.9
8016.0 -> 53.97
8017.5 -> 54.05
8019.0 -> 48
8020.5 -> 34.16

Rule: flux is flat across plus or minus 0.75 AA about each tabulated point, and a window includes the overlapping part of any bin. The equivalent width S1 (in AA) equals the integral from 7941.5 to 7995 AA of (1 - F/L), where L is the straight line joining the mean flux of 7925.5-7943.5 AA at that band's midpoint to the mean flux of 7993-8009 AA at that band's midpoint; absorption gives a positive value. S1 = 0.9 AA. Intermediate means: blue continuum 53.1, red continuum 51.2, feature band 51.3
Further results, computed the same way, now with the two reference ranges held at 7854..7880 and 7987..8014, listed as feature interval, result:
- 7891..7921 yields 0.8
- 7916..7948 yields -0.7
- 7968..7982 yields -0.3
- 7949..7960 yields -0.2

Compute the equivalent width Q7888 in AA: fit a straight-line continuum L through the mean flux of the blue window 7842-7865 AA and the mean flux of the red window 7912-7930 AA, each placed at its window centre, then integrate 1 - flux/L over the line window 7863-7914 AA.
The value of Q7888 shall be 1.0 AA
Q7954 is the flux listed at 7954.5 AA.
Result 55.31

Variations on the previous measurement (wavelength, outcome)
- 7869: 57.19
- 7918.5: 48.37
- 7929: 58.56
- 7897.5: 49.17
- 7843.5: 55.62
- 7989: 33.99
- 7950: 53.75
